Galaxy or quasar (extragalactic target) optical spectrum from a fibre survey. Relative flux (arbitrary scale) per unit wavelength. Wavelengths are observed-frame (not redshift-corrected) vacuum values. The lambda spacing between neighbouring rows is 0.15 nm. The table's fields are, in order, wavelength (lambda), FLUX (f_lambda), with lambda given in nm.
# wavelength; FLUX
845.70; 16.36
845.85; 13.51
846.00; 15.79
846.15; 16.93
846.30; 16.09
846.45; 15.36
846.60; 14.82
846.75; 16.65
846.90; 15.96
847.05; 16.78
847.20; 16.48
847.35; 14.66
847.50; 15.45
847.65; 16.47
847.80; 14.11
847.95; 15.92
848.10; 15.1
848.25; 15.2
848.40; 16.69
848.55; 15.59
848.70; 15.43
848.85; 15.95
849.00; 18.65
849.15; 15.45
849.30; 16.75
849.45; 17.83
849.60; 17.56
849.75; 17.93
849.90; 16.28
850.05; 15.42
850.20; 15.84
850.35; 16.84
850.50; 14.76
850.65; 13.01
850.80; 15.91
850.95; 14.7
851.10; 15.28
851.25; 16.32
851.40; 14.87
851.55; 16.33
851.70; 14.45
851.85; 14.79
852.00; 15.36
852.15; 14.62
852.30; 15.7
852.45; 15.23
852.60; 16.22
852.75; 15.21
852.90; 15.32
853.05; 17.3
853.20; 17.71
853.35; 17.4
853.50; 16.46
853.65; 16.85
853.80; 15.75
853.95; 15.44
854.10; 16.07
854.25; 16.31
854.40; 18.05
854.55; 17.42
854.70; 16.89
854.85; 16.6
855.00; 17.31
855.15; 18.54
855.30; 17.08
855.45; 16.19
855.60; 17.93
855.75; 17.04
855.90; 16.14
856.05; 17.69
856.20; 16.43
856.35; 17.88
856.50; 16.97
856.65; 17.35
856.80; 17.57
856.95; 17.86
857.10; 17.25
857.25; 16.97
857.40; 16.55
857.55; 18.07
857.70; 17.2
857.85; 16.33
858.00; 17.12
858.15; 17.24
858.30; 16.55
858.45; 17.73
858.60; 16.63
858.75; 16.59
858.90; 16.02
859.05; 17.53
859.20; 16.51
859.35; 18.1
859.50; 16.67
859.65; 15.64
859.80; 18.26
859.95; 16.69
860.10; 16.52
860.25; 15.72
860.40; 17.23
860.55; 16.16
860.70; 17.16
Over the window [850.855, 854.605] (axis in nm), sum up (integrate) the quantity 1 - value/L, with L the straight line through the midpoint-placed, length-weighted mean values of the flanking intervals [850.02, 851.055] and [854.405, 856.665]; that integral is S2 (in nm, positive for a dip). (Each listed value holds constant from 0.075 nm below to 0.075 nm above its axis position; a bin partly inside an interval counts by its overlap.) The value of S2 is 0.028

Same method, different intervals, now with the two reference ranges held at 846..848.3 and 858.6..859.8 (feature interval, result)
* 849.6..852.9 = 0.119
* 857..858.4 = -0.032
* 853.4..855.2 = -0.045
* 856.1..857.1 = -0.046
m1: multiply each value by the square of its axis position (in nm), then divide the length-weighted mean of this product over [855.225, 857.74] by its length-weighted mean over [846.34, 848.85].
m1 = 1.12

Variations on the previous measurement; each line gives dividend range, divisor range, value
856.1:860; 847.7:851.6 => 1.09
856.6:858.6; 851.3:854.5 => 1.09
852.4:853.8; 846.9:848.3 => 1.06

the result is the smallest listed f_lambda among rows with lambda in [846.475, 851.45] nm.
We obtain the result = 13.01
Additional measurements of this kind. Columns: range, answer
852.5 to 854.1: 15.21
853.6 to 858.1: 15.44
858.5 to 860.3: 15.64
